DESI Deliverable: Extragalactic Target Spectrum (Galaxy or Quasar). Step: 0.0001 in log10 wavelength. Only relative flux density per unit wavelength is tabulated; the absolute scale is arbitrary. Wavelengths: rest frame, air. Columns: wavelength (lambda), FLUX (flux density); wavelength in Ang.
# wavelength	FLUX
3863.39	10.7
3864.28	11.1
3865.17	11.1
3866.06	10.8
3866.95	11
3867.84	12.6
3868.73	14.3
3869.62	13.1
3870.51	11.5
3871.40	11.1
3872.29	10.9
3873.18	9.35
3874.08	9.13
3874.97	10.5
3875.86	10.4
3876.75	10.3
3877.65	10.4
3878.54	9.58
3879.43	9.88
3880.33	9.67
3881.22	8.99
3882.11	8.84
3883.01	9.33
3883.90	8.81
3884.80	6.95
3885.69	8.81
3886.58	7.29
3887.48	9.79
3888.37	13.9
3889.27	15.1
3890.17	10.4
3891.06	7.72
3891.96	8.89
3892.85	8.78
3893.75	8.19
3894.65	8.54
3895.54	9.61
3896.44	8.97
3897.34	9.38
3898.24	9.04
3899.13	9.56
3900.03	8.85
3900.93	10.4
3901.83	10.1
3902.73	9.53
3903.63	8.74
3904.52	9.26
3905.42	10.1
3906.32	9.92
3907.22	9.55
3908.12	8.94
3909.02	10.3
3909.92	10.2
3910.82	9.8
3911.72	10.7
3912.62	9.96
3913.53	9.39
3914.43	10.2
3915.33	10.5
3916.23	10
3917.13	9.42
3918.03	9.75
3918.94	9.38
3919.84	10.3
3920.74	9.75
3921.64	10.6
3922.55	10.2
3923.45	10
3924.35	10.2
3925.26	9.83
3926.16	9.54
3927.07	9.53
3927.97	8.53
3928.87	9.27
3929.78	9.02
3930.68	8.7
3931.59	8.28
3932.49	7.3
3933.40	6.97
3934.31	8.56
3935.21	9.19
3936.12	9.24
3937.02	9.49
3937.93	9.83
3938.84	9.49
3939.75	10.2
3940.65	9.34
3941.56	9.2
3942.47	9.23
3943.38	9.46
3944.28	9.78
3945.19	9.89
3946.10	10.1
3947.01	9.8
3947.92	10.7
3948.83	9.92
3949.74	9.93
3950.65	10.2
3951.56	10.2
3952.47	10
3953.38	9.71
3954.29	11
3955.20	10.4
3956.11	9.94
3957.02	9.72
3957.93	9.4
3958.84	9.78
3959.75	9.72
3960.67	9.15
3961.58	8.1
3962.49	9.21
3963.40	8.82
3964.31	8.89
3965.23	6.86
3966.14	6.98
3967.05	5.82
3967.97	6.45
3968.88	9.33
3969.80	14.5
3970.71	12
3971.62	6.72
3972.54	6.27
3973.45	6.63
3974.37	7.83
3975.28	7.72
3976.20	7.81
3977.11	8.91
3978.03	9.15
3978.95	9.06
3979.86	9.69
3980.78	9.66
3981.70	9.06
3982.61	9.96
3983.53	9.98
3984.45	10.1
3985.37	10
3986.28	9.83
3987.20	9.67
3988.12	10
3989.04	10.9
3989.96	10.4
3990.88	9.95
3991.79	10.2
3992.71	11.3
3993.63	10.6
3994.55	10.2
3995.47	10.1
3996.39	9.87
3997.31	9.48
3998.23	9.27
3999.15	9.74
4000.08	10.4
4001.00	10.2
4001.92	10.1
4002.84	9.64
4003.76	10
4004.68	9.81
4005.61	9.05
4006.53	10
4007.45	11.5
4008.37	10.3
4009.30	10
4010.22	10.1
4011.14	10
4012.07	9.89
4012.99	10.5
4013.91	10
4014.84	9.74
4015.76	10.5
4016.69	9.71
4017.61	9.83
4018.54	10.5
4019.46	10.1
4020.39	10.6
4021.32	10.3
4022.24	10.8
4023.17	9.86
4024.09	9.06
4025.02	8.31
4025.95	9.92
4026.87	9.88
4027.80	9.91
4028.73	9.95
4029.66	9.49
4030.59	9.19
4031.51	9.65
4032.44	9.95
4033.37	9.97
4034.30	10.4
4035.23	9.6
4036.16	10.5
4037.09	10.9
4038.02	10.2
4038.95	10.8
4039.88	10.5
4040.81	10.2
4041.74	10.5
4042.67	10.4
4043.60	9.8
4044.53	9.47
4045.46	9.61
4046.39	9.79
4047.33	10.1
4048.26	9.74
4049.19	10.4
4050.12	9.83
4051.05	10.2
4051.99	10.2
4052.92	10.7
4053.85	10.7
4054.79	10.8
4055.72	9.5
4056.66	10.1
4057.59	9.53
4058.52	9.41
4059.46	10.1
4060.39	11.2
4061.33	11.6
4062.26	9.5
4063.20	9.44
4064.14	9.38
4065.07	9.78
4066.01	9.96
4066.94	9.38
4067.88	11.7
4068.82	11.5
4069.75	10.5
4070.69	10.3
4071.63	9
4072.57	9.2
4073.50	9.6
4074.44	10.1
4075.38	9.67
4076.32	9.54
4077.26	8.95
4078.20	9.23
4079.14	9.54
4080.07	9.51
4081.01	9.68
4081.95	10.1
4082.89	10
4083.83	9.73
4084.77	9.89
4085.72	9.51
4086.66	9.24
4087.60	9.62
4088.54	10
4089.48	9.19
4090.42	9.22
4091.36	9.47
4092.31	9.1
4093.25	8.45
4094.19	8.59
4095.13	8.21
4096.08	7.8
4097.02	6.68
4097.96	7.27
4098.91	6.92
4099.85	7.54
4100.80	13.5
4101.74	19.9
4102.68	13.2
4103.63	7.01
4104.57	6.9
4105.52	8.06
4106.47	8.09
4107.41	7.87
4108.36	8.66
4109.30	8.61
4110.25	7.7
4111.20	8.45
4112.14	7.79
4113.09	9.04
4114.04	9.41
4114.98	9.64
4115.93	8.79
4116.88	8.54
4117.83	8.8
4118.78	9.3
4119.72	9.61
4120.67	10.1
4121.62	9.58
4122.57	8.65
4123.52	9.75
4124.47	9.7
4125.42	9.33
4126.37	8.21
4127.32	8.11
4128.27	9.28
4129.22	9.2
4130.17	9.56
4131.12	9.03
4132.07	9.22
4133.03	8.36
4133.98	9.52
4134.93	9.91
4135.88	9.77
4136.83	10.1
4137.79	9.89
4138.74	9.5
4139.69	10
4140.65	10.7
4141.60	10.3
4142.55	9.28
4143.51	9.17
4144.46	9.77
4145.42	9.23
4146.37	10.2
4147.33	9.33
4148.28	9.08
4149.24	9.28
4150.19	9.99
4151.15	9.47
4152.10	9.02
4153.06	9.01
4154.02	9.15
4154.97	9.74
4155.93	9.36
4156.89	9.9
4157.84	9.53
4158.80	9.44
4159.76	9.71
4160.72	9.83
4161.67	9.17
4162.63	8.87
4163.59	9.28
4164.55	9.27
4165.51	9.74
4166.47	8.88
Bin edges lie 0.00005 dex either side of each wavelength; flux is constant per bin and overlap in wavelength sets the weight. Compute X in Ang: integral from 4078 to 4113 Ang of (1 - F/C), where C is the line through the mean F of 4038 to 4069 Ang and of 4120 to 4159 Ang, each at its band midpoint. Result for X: 2.2 Ang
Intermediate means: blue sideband 10.2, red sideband 9.46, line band 9.19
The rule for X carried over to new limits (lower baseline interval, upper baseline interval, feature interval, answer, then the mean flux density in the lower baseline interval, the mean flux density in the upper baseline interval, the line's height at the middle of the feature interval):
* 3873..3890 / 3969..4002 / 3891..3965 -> 1.92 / 9.86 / 9.64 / 9.76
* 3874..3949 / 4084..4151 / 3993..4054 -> -4.12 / 9.56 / 9.27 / 9.4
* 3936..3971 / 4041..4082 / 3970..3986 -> 1.12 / 9.52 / 9.98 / 9.63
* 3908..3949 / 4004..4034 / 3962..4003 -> 2.02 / 9.57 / 9.95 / 9.8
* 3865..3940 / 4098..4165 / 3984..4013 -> -1.47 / 9.77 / 9.37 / 9.6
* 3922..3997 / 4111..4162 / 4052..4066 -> -1.12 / 9.37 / 9.37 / 9.37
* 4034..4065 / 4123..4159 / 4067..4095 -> 0.78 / 10.1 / 9.46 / 9.91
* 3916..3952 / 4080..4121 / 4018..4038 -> -1.34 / 9.5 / 9.19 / 9.33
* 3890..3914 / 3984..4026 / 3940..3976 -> 2.10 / 9.43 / 10.1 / 9.77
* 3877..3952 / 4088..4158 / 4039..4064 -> -2.04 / 9.56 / 9.27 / 9.37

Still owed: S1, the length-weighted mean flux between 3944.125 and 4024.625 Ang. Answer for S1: 9.65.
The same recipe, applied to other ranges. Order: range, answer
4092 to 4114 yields 8.94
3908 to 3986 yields 9.36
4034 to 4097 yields 9.83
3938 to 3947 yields 9.65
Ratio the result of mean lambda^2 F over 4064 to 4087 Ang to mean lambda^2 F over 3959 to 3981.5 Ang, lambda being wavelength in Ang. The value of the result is 1.2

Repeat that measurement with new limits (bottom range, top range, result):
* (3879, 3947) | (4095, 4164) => 1.09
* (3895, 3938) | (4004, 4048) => 1.12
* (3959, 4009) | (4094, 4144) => 1.05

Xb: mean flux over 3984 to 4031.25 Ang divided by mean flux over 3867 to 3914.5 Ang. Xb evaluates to 1.01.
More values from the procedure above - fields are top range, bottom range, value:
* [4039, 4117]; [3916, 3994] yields 1.02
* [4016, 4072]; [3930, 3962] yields 1.06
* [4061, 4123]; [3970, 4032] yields 0.97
